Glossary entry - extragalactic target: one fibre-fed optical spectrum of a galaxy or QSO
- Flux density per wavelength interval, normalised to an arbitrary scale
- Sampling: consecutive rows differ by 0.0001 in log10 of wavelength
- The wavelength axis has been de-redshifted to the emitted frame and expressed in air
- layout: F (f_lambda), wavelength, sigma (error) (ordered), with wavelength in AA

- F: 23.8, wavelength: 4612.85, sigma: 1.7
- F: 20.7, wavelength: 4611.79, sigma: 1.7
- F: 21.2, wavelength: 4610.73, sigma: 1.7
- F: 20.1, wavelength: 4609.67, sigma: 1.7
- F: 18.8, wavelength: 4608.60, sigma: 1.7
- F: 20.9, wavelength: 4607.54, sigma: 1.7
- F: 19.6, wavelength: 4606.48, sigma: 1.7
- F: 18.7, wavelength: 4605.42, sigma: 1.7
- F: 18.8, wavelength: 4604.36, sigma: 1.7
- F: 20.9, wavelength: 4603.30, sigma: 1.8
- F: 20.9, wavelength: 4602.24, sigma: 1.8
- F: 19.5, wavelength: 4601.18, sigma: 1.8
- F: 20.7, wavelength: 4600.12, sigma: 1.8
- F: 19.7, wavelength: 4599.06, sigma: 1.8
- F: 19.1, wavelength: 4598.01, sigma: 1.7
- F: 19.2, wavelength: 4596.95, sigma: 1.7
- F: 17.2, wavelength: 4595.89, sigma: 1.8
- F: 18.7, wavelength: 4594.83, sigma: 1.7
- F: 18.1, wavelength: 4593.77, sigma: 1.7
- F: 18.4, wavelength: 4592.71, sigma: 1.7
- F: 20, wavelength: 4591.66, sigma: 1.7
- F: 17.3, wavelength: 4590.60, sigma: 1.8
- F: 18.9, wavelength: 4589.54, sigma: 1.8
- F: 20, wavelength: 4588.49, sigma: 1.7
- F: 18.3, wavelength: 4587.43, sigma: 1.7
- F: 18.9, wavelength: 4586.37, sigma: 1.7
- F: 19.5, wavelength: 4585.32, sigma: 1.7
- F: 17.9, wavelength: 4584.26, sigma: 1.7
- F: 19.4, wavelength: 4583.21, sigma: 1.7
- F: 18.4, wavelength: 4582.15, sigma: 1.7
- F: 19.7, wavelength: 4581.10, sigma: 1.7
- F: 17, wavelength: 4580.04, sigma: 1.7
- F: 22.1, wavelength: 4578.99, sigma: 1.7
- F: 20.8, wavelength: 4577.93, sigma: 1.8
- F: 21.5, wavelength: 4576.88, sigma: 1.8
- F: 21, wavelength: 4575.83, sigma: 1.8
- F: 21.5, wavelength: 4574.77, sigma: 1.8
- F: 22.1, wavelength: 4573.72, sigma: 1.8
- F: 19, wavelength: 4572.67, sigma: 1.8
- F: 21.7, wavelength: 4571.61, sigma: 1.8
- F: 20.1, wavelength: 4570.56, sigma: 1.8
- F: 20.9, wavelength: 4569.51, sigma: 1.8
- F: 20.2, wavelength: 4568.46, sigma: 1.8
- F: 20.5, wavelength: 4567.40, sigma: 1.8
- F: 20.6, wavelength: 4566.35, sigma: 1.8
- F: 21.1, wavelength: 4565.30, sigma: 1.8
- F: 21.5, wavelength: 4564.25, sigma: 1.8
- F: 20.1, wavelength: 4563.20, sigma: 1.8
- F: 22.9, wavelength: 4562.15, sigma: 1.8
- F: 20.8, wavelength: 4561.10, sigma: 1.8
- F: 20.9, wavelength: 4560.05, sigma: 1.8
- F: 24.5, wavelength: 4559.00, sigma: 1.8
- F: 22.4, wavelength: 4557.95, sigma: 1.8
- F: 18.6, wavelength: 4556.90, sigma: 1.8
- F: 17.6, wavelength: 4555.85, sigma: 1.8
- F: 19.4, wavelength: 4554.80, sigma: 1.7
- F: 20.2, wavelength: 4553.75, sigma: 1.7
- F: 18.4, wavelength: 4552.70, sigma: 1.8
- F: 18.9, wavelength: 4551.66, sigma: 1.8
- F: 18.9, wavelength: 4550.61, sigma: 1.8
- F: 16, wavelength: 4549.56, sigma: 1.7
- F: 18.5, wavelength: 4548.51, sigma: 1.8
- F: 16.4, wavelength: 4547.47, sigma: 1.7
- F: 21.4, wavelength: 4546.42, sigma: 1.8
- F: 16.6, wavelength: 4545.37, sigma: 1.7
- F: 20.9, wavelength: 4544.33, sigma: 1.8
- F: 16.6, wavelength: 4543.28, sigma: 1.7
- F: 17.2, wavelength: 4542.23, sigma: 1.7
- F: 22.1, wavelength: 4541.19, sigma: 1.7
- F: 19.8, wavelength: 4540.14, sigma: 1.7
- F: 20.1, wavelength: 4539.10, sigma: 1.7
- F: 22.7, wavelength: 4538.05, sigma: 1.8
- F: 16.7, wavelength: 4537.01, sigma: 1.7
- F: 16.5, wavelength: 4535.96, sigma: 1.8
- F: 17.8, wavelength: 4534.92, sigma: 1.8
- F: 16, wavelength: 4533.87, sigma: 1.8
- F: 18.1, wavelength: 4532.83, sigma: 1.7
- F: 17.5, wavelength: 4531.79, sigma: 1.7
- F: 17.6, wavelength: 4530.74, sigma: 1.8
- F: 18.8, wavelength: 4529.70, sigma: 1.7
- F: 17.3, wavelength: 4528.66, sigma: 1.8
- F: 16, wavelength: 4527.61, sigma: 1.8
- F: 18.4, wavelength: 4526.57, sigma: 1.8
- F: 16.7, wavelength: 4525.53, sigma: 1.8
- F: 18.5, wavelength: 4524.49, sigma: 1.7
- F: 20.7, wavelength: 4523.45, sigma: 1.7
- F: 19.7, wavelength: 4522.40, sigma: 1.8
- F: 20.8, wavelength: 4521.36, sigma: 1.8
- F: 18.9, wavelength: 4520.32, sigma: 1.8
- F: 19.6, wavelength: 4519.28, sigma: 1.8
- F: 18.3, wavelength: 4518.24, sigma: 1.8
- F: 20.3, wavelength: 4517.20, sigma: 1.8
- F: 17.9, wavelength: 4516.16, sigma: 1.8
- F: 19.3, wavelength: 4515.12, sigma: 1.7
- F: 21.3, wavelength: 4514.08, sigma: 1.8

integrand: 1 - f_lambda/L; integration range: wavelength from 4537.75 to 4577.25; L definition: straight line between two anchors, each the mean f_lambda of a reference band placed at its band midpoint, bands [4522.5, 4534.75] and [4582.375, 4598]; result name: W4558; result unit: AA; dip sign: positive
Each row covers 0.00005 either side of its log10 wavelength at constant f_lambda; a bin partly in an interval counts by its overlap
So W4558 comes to -4.0 AA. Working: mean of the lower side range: 17.8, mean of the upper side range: 18.7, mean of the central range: 20.1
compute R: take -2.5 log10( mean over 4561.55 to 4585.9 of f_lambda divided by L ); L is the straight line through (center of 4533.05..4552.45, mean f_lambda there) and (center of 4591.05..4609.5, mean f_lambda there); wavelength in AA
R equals -0.08 mag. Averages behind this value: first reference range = 18.5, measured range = 20.4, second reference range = 19.4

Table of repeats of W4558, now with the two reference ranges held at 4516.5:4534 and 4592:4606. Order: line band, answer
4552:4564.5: -1.2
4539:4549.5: -0.1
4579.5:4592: 0.2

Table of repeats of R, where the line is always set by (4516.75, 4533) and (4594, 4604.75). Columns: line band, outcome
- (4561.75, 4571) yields -0.10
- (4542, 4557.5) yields 0.03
